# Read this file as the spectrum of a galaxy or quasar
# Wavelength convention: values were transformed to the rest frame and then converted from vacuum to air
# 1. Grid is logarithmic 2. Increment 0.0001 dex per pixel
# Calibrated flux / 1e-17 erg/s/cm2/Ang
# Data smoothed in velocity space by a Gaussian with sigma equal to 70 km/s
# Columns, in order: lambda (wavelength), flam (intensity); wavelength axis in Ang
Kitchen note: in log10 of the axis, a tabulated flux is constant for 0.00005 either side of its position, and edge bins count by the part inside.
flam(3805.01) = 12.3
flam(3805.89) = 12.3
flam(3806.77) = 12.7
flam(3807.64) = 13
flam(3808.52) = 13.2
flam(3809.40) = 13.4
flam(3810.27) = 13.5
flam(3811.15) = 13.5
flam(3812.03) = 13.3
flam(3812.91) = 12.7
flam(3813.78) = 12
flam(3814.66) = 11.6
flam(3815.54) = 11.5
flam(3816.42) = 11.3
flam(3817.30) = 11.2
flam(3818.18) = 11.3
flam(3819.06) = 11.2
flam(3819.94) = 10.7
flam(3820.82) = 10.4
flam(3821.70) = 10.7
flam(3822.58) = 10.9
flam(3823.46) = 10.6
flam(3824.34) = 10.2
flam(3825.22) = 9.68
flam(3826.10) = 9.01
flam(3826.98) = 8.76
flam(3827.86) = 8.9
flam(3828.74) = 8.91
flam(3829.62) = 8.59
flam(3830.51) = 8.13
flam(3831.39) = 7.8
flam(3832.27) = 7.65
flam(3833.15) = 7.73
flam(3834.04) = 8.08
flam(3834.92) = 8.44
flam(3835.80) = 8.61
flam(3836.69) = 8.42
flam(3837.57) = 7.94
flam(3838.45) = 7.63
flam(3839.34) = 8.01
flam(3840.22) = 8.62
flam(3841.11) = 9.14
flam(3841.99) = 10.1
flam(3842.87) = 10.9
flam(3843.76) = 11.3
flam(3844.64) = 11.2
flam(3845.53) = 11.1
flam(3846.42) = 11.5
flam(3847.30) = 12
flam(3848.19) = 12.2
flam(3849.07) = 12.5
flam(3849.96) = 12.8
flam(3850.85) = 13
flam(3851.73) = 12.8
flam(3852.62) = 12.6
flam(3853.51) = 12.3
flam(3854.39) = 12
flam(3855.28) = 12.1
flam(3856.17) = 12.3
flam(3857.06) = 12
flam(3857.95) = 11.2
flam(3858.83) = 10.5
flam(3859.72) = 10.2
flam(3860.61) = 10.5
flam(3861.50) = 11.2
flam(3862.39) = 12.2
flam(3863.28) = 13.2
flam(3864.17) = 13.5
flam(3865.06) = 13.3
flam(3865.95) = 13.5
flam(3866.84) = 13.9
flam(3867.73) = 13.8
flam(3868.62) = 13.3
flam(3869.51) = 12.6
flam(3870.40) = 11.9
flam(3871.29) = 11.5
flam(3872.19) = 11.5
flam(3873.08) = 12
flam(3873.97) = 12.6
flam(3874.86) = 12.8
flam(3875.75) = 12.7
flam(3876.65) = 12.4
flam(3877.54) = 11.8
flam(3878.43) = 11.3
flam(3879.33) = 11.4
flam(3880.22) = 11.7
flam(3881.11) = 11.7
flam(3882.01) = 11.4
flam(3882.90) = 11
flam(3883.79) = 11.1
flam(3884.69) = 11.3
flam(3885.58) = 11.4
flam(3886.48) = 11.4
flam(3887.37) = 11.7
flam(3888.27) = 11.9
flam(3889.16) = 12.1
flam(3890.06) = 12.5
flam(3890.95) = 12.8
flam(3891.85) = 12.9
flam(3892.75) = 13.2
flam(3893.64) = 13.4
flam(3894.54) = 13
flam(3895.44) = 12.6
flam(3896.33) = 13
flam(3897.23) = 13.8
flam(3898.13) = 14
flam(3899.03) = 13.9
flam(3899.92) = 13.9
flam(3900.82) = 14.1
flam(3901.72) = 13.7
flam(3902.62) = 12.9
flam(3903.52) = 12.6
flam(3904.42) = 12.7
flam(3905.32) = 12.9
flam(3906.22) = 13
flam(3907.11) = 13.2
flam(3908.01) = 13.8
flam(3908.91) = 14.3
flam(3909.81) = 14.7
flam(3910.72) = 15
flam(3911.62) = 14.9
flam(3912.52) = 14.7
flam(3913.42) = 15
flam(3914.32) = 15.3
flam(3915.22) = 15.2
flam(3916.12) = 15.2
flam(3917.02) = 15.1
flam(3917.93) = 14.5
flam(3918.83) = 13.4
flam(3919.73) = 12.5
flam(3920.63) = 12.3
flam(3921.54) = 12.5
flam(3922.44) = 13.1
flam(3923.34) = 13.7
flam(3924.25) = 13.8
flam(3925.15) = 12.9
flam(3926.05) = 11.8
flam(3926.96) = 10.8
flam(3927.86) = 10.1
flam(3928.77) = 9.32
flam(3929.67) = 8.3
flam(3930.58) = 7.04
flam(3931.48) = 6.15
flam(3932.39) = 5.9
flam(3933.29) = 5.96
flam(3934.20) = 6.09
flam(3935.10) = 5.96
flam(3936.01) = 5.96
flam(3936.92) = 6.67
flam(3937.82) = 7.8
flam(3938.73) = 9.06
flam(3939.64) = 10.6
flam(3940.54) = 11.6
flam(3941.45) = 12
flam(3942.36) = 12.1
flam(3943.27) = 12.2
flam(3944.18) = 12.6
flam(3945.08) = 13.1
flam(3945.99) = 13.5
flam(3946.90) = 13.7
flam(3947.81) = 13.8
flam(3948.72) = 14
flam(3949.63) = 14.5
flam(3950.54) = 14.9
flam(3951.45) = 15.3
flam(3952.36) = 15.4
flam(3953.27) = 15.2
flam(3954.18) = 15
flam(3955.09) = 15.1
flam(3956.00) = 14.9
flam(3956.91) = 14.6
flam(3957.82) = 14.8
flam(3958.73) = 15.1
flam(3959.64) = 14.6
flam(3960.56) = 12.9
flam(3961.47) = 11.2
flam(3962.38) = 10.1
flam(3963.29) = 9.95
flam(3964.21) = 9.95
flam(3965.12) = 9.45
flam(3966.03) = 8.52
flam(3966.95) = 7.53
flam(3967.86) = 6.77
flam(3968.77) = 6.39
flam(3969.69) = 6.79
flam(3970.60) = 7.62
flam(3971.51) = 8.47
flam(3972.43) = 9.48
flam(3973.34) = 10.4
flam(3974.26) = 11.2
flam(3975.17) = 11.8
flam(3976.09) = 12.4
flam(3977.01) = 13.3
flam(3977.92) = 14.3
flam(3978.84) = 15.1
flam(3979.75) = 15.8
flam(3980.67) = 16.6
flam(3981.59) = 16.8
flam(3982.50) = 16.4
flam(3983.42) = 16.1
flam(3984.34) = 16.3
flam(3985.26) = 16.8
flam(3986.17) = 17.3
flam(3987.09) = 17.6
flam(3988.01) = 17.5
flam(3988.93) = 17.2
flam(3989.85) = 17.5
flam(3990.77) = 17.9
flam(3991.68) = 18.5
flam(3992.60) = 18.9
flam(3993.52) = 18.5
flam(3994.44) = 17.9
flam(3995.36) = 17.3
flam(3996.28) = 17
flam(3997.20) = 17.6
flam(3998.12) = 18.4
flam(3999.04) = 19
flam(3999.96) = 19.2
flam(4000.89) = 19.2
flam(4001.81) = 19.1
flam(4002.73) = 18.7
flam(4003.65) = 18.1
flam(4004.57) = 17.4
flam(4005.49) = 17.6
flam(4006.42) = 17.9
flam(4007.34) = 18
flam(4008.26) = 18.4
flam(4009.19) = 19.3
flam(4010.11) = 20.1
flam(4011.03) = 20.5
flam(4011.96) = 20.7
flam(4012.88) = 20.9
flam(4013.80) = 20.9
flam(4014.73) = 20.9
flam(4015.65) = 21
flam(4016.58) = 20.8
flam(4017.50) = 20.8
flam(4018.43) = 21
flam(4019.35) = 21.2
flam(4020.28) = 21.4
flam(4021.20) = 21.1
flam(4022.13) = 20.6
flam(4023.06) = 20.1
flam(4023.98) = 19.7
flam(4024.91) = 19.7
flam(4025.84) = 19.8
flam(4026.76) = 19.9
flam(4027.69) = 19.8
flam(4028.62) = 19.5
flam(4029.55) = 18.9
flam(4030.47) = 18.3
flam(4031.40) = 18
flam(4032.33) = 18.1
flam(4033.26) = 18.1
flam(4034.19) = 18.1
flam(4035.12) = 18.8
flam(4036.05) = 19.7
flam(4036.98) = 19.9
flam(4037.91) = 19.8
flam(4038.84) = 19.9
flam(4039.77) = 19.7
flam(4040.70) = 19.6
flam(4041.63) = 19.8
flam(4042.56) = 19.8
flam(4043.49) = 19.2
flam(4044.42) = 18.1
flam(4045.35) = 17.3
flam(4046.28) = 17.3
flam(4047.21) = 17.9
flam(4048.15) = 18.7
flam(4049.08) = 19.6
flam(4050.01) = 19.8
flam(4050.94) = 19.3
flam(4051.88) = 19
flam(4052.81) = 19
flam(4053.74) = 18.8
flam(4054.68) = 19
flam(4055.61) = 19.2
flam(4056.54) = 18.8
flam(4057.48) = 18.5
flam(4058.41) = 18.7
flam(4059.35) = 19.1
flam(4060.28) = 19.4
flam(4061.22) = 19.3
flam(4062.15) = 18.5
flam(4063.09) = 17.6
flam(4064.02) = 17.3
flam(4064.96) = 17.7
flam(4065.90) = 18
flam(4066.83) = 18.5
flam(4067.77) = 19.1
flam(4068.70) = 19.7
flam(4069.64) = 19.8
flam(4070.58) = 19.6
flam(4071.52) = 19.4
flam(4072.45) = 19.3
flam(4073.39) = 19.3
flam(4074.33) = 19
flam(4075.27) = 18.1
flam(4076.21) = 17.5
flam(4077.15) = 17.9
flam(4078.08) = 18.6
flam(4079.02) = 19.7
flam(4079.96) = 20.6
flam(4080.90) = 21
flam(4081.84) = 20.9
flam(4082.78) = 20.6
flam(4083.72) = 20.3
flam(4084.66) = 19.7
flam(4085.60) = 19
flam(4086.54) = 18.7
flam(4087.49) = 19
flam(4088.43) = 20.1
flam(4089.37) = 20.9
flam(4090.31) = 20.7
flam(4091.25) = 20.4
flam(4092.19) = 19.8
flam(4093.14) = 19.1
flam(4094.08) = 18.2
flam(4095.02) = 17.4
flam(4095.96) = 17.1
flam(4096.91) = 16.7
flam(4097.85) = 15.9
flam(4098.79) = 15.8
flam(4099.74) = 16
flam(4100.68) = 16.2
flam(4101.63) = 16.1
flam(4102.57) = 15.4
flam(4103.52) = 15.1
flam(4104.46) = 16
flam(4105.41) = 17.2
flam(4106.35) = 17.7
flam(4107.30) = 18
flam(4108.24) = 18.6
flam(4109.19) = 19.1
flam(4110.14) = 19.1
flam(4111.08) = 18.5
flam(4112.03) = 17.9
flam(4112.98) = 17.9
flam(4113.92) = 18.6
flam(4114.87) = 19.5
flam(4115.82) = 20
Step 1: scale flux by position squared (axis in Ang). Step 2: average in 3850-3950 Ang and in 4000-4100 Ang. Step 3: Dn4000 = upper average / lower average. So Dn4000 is 1.7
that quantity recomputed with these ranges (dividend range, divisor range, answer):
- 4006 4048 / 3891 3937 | 1.70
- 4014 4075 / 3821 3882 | 1.94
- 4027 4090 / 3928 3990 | 1.67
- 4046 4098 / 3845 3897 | 1.73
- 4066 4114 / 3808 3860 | 1.97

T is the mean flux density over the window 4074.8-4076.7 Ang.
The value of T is 17.8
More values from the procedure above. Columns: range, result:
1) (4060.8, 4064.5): 18.2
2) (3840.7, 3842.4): 9.65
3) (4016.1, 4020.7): 21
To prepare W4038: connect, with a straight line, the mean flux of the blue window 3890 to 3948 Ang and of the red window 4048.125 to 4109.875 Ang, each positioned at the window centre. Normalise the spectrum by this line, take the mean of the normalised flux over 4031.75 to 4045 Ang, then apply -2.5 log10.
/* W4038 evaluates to -0.132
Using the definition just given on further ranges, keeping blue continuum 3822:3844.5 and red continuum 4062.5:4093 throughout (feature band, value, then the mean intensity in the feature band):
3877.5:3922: -0.11 mag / 13.1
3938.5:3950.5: 0.09 mag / 12.7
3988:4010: -0.14 mag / 18.2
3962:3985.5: 0.27 mag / 11.7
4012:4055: -0.13 mag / 19.5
